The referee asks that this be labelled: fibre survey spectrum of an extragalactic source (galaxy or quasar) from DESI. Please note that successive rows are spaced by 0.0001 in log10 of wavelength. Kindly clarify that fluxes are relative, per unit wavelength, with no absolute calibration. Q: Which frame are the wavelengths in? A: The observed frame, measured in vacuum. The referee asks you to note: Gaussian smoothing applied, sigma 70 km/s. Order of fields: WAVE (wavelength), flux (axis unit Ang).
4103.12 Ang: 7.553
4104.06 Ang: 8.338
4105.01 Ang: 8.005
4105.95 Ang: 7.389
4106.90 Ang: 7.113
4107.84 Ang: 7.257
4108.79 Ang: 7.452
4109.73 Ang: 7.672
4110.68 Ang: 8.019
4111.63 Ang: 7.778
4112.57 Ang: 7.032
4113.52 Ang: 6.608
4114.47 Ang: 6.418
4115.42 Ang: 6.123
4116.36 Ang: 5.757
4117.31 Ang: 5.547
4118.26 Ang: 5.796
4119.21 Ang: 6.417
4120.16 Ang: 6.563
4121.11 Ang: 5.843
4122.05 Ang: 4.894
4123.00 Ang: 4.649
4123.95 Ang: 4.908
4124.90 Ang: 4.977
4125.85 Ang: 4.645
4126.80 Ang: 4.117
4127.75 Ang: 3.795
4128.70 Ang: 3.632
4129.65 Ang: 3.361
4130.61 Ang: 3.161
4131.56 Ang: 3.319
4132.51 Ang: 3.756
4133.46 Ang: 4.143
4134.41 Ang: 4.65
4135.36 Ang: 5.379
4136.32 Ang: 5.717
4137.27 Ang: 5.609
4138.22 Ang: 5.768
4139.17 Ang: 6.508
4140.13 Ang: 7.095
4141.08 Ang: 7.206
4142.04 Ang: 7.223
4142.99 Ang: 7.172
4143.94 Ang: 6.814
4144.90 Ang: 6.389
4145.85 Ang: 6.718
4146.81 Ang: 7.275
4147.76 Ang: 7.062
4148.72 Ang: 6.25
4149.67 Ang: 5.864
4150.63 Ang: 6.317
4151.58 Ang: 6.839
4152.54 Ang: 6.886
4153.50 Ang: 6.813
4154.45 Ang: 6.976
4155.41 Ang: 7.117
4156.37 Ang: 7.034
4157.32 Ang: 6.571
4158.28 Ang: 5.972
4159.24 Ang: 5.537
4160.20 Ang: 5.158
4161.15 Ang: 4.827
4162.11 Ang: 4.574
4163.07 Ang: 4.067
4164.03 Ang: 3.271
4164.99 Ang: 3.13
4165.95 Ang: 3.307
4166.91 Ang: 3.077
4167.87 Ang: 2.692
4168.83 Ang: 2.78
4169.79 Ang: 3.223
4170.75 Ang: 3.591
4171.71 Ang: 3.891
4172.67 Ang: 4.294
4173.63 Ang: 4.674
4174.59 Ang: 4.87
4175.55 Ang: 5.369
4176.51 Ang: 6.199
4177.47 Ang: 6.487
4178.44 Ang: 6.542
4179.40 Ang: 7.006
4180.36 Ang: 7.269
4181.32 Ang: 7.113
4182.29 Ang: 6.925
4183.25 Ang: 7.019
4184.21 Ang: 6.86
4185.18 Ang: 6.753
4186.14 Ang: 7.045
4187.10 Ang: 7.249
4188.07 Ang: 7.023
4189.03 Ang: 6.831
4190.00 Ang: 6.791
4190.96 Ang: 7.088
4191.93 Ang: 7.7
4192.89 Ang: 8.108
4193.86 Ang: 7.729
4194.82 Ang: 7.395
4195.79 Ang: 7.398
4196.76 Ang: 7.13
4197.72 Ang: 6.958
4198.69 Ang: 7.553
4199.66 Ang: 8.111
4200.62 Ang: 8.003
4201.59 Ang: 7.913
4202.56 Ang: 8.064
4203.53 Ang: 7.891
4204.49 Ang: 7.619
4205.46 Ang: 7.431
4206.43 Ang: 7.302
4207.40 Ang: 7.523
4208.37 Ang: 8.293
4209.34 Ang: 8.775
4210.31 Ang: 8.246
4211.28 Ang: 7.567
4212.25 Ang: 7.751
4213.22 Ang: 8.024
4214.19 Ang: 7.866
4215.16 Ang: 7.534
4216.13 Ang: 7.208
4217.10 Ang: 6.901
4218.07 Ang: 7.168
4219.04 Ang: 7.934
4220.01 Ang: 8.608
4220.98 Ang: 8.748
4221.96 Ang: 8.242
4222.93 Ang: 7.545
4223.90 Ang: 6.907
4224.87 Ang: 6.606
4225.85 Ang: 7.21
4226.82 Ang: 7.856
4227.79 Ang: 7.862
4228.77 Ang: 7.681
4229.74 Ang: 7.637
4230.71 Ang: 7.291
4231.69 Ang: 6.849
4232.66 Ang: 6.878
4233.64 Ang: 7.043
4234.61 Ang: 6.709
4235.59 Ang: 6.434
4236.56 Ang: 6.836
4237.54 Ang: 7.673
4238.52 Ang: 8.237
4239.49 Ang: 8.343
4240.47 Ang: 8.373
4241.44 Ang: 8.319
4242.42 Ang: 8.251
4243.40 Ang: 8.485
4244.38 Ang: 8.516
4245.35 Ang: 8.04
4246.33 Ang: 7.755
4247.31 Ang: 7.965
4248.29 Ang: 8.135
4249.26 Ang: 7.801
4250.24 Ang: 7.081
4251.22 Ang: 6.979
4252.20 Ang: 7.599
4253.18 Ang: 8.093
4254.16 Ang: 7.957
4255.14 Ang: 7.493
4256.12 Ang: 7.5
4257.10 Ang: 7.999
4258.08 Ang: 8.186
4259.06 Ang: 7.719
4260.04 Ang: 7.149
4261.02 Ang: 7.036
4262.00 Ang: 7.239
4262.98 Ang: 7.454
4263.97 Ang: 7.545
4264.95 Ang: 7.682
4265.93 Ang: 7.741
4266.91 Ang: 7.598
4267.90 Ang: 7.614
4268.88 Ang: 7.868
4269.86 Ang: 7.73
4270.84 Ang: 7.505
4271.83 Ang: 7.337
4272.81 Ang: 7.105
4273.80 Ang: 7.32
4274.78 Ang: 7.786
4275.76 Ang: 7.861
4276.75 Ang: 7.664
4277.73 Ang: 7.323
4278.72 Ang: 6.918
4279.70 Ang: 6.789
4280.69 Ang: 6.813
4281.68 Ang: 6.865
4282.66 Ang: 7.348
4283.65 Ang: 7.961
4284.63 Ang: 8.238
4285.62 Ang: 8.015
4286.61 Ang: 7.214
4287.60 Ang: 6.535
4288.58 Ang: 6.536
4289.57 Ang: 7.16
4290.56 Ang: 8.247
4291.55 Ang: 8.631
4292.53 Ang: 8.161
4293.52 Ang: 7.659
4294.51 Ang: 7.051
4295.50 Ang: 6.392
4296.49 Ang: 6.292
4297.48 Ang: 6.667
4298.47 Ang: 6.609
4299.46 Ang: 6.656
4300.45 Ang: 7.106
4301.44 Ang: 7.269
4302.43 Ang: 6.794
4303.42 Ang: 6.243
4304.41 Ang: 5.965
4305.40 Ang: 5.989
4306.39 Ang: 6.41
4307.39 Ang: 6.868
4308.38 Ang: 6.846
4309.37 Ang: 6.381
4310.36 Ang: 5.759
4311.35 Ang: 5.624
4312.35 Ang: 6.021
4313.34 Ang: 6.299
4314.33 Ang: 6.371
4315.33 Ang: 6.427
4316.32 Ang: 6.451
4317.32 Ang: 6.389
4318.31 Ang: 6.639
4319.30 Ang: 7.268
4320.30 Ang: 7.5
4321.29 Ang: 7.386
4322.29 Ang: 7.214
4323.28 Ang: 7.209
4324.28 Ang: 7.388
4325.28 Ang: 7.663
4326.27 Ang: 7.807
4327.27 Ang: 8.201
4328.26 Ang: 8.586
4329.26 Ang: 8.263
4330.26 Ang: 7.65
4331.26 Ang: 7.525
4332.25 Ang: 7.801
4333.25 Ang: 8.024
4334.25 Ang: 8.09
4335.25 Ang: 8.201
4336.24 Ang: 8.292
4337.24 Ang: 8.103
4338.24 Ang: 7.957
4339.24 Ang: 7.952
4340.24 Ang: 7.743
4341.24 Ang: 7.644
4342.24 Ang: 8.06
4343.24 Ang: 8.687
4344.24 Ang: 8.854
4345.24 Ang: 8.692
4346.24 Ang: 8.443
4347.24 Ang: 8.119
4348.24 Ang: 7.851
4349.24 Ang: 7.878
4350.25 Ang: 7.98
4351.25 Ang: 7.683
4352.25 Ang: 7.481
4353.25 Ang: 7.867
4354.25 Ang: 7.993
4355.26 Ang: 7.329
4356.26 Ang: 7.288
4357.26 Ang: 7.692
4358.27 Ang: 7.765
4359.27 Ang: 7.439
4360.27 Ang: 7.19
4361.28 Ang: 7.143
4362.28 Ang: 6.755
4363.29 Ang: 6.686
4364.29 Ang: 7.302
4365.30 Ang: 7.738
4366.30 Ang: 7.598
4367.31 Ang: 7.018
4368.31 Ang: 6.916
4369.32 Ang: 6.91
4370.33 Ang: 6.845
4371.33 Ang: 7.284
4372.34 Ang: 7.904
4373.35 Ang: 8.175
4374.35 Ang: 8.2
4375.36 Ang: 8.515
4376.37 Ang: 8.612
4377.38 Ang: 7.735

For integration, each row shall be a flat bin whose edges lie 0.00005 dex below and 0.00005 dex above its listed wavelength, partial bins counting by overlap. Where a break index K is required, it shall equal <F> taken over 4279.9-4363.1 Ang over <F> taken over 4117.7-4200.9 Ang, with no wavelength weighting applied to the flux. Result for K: 1.3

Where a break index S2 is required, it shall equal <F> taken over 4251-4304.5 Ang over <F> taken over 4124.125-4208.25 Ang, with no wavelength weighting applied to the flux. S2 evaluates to 1.2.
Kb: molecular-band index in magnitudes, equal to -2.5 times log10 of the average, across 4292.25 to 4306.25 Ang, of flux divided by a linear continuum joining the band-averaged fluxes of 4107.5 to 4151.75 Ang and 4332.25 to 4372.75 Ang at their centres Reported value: 0.08 mag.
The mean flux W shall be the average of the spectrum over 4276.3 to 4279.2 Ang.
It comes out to 7.3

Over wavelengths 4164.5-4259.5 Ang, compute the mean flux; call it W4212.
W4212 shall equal 7.08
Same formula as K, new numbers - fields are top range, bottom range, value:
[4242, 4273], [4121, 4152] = 1.40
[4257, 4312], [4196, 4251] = 0.93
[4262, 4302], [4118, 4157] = 1.28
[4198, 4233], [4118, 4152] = 1.38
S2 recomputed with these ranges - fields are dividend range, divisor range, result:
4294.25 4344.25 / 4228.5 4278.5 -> 0.94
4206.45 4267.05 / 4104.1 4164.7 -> 1.29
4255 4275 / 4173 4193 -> 1.13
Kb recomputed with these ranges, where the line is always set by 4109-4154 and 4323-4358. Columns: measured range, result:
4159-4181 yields 0.33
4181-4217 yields -0.15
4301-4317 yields 0.20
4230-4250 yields -0.11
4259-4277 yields -0.04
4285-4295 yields -0.01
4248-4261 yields -0.08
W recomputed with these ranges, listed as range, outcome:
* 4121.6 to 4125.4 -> 4.85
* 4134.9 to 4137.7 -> 5.56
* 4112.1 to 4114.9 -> 6.69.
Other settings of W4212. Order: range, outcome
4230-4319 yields 7.26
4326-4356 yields 8.02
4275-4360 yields 7.37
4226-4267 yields 7.64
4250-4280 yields 7.52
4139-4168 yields 5.89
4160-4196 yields 5.66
